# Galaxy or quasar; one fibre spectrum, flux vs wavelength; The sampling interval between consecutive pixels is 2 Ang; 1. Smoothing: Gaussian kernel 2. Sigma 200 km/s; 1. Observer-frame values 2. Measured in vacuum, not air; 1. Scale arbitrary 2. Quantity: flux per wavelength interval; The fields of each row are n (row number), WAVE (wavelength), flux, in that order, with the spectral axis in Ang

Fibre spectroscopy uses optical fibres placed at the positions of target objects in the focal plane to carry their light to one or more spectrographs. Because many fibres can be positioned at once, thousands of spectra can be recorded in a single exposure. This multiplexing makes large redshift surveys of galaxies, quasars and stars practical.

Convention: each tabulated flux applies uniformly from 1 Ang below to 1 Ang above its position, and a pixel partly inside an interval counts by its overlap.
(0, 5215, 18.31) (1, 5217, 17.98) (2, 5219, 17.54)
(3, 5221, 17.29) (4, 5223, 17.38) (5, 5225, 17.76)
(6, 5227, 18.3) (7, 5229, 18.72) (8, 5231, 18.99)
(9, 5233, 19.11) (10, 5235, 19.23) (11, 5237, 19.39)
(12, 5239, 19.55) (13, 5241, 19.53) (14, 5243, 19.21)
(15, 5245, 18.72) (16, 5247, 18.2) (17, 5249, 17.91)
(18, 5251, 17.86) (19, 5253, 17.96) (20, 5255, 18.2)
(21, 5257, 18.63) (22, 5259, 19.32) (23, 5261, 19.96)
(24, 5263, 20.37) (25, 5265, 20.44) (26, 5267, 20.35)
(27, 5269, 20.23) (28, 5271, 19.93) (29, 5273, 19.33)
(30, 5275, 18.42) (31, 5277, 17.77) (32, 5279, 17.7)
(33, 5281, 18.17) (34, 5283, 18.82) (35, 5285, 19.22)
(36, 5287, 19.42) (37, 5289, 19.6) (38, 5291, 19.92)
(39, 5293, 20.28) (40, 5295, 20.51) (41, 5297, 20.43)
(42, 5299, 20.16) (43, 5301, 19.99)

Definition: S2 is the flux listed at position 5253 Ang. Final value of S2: 17.96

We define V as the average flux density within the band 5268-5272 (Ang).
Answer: 20.1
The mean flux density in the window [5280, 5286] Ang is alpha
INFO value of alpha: 18.7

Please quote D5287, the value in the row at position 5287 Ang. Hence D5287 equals 19.42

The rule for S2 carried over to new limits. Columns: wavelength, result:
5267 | 20.35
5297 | 20.43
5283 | 18.82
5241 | 19.53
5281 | 18.17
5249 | 17.91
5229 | 18.72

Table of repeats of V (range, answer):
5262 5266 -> 20.4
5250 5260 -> 18.4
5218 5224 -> 17.4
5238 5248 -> 19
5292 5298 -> 20.4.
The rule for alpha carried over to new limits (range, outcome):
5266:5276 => 19.7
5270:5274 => 19.6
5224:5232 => 18.4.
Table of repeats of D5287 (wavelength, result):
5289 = 19.6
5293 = 20.28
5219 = 17.54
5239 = 19.55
